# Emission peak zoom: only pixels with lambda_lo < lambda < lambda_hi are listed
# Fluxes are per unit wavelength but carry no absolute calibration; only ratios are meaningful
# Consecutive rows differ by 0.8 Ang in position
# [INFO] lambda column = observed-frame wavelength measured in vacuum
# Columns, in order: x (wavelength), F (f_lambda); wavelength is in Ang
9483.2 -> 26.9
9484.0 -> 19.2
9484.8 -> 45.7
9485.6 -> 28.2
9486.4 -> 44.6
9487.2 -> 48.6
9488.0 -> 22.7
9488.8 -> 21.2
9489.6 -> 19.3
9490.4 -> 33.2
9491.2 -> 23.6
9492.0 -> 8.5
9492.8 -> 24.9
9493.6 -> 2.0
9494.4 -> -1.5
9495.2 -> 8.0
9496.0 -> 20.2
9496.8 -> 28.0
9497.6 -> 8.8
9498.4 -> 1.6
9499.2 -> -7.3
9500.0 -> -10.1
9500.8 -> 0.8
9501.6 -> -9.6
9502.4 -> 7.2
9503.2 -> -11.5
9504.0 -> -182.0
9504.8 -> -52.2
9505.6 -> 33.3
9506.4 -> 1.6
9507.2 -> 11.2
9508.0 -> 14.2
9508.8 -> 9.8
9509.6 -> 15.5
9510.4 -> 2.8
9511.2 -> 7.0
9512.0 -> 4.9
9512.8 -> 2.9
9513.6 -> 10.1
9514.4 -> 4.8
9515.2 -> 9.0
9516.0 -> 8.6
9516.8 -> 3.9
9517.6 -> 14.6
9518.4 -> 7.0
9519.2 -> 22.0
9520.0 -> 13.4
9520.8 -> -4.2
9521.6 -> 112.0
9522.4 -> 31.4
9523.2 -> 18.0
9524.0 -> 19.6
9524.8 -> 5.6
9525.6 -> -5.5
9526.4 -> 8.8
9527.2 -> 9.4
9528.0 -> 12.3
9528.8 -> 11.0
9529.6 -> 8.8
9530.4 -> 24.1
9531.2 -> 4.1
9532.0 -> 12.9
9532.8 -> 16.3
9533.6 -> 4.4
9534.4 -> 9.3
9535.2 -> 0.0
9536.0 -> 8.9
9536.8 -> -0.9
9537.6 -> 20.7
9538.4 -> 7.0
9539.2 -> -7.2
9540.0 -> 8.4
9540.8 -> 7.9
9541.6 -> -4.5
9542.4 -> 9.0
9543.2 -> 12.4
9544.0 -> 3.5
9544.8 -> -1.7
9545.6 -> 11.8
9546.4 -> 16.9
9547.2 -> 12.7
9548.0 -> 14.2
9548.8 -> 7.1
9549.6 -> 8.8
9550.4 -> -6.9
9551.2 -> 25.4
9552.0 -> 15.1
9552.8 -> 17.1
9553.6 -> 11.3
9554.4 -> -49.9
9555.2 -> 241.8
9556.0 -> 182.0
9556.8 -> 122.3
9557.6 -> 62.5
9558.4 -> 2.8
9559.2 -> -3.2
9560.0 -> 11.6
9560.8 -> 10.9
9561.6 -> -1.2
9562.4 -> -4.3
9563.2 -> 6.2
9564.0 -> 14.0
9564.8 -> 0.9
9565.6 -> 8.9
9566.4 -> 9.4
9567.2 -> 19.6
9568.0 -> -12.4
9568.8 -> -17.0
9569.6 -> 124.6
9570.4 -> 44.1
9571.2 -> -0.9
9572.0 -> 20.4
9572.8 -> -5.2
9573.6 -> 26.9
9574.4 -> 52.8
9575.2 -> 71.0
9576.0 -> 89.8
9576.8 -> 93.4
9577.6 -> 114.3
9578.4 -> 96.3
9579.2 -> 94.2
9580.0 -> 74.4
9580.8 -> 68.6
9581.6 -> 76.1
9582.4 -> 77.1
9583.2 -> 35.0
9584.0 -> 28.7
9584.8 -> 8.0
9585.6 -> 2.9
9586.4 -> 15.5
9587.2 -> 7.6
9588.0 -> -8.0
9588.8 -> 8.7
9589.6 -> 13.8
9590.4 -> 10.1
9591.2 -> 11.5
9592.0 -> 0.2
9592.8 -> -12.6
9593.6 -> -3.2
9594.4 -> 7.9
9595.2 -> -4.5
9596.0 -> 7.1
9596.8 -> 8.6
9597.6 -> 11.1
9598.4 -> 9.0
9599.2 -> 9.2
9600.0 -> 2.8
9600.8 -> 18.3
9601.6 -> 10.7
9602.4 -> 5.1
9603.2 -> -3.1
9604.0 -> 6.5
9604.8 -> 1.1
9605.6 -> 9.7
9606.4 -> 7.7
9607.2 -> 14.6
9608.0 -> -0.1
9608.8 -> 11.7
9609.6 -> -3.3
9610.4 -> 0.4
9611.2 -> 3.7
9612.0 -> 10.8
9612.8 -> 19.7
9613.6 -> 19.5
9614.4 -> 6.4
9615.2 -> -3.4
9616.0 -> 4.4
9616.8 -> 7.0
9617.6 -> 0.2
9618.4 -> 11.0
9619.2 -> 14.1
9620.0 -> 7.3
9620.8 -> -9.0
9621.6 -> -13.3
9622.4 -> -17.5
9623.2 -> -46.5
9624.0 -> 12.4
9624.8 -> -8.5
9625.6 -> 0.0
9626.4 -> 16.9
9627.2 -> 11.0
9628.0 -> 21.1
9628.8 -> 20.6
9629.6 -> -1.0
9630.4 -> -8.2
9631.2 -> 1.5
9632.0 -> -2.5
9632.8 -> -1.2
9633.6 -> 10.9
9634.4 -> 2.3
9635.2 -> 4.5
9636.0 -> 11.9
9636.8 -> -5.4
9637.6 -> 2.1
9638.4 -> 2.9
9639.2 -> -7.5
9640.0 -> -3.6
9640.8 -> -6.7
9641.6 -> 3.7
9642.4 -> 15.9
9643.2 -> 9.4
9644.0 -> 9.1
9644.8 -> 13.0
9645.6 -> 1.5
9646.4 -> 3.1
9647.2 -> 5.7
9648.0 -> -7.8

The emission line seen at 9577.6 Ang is [O III] 5007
